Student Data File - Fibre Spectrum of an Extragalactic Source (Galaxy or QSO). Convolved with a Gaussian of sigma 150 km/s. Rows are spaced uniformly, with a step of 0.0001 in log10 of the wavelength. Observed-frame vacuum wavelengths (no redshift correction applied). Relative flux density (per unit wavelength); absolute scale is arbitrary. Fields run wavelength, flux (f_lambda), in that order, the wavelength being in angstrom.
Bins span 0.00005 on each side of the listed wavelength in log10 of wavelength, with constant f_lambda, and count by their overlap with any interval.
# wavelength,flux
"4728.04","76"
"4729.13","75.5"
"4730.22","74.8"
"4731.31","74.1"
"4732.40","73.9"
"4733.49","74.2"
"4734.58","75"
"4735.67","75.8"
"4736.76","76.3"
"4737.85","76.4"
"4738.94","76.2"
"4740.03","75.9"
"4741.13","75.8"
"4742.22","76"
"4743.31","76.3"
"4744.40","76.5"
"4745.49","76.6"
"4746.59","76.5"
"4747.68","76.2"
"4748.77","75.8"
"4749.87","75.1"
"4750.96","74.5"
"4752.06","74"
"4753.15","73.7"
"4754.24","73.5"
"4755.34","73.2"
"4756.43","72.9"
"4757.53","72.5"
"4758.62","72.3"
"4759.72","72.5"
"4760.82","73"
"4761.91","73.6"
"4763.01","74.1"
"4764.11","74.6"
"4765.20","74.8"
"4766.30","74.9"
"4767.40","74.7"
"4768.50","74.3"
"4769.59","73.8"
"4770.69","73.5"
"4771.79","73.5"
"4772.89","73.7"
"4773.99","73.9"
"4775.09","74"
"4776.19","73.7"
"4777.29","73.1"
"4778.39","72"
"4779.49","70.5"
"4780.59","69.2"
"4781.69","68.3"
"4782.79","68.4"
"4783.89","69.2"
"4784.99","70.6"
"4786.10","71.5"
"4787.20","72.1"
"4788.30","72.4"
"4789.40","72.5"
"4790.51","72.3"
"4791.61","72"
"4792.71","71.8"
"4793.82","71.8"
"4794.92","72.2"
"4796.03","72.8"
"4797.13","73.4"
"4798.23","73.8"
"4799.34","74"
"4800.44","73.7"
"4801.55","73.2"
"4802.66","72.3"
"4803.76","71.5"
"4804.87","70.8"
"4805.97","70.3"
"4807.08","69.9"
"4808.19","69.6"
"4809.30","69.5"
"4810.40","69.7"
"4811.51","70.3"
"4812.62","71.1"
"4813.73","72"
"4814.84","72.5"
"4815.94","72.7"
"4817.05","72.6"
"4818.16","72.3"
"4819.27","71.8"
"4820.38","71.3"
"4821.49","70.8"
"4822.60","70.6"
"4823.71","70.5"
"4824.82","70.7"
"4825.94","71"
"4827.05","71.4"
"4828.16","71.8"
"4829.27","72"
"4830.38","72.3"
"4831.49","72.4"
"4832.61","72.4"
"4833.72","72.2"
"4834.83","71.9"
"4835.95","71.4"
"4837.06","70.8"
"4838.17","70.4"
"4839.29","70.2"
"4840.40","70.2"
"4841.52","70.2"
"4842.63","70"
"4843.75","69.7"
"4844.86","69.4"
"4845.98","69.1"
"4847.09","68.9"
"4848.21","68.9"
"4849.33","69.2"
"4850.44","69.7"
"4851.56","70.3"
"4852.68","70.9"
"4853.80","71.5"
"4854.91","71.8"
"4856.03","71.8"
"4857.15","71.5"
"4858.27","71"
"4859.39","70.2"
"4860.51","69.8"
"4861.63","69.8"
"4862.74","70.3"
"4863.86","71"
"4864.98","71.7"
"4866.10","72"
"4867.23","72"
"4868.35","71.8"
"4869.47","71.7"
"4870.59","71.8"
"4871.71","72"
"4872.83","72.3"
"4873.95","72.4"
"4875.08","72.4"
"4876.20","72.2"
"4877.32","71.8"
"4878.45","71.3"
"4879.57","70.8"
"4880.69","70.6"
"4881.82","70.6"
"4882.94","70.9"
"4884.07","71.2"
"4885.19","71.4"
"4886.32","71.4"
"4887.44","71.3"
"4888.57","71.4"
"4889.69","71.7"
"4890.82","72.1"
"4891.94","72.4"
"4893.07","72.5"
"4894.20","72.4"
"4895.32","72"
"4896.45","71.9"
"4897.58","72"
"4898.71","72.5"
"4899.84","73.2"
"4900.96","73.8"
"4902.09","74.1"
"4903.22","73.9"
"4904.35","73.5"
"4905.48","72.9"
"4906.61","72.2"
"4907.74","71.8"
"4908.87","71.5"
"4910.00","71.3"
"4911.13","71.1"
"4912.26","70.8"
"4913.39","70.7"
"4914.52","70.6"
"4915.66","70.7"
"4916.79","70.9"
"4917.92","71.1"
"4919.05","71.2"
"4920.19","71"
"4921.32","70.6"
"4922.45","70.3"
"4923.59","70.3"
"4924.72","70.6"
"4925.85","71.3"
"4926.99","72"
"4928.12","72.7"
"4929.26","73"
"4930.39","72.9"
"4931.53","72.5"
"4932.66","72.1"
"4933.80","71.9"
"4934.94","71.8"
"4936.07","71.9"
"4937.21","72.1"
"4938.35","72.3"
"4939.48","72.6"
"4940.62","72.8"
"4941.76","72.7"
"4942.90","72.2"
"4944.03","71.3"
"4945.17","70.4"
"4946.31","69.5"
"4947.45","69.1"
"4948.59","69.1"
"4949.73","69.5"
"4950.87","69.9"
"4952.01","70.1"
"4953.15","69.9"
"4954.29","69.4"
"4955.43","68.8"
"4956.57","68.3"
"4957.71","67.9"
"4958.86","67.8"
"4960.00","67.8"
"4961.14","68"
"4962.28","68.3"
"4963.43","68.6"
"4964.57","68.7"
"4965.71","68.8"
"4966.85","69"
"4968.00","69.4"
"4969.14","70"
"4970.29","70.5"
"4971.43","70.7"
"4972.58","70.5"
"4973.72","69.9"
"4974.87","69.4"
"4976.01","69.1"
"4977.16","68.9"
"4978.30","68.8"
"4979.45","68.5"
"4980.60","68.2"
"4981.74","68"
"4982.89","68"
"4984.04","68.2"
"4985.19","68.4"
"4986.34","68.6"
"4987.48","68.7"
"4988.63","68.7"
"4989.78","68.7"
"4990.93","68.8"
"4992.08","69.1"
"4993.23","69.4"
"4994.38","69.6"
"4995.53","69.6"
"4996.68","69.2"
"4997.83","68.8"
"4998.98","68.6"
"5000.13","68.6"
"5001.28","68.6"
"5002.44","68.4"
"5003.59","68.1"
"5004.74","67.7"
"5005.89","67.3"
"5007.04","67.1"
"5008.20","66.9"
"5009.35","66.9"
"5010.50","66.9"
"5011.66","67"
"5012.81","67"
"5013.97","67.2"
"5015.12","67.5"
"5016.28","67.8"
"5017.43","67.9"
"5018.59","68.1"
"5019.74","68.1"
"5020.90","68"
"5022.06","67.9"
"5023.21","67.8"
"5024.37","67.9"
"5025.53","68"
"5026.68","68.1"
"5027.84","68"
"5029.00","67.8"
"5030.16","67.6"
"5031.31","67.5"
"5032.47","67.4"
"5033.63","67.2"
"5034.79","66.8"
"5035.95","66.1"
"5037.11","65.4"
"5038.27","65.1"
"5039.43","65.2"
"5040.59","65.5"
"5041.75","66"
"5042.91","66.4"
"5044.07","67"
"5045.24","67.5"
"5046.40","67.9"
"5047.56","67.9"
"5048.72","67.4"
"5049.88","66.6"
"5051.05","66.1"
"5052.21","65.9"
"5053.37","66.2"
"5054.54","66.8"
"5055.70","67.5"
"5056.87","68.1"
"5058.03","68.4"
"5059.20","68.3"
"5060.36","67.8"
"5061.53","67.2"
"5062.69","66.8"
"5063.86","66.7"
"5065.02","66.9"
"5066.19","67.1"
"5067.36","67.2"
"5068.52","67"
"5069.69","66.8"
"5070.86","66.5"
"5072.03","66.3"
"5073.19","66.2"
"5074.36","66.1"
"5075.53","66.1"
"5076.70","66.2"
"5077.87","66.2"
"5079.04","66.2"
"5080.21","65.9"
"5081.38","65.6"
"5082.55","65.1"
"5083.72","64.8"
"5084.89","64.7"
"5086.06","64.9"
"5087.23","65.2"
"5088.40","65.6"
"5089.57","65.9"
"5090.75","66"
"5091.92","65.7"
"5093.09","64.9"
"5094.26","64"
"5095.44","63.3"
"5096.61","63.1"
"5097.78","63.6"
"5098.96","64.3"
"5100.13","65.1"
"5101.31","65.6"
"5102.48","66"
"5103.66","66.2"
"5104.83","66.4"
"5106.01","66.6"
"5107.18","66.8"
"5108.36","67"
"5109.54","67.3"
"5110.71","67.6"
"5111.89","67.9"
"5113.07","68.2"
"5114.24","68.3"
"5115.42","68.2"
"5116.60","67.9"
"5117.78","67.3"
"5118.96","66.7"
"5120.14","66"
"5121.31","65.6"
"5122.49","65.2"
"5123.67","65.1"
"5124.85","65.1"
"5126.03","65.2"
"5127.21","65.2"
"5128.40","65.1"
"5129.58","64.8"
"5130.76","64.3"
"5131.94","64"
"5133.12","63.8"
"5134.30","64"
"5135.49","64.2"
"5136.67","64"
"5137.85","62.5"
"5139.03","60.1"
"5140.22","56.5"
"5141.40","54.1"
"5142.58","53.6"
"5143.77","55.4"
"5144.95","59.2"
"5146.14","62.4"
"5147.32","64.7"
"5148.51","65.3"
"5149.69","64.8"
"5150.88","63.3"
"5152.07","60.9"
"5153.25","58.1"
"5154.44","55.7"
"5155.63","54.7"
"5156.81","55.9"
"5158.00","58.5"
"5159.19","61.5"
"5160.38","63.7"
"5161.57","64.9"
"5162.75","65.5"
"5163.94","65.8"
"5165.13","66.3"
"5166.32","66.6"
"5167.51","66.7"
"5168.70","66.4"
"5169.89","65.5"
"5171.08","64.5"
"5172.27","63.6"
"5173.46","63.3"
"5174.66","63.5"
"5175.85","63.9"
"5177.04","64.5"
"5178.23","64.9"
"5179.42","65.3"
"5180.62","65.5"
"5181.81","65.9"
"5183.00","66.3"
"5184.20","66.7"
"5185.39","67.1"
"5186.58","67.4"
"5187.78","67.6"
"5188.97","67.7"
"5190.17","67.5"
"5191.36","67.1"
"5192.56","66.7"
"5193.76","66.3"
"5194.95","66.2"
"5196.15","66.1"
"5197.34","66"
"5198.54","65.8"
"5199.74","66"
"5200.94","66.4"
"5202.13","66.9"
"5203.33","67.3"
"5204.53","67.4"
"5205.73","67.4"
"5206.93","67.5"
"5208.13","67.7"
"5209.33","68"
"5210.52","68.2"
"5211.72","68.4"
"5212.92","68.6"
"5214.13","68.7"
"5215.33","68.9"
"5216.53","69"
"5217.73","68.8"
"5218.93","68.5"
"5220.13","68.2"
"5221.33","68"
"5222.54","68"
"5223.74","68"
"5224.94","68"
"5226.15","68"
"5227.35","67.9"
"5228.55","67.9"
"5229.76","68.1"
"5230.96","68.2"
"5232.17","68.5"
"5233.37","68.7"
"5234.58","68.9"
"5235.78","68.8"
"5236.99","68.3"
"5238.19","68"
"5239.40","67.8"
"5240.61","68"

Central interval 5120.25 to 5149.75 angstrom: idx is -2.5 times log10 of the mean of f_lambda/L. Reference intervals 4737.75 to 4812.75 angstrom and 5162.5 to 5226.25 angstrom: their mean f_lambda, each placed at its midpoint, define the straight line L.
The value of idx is 0.08 mag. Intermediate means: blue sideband 73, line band 62.6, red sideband 66.7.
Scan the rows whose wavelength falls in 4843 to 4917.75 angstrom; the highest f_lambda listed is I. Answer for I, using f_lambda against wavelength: 74.1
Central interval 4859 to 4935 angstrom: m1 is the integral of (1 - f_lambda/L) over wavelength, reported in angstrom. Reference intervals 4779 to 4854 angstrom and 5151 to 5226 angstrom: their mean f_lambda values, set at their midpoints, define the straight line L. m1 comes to -1.9 angstrom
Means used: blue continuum 71.1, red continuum 65.6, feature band 71.7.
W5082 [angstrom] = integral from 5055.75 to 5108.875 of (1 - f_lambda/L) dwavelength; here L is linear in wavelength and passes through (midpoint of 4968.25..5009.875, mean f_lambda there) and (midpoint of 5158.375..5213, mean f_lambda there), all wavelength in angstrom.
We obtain 1.2 angstrom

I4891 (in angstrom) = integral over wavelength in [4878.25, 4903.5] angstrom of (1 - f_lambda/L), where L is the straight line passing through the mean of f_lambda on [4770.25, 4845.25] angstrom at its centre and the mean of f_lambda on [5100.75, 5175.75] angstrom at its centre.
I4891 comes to -0.9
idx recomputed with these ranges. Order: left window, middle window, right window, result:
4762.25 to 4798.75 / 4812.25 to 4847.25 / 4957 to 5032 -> 0.01 mag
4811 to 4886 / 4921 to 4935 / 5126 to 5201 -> -0.04 mag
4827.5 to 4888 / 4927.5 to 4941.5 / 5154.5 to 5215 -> -0.04 mag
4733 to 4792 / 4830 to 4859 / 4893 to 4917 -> 0.03 mag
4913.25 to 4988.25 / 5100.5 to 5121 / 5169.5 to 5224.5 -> 0.01 mag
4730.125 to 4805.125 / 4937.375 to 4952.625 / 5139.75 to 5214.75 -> -0.02 mag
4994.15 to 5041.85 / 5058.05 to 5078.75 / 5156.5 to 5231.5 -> 0.01 mag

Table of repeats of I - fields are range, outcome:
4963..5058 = 70.7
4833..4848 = 72.2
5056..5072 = 68.4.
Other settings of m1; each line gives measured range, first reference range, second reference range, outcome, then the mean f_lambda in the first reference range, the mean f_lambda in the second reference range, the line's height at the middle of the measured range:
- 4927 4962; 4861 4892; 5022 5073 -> -0.5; 71.5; 67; 69.7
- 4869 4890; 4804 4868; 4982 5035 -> -0.4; 70.9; 68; 70.2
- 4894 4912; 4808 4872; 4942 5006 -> -0.6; 71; 69.1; 70.1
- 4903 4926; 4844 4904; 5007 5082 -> -0.3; 71.4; 67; 70.4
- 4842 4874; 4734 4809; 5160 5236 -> 0.5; 73.3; 66.9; 72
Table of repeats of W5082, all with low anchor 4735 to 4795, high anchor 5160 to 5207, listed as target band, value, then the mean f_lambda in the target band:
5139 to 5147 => 1.1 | 57.4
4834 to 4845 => 0.3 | 70.5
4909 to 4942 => -0.4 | 71.6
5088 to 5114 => 0.6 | 65.8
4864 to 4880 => -0.1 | 71.8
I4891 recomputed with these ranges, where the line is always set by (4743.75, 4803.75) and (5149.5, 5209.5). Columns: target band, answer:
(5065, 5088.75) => 0.3 angstrom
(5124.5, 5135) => 0.2 angstrom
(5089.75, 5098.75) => 0.3 angstrom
